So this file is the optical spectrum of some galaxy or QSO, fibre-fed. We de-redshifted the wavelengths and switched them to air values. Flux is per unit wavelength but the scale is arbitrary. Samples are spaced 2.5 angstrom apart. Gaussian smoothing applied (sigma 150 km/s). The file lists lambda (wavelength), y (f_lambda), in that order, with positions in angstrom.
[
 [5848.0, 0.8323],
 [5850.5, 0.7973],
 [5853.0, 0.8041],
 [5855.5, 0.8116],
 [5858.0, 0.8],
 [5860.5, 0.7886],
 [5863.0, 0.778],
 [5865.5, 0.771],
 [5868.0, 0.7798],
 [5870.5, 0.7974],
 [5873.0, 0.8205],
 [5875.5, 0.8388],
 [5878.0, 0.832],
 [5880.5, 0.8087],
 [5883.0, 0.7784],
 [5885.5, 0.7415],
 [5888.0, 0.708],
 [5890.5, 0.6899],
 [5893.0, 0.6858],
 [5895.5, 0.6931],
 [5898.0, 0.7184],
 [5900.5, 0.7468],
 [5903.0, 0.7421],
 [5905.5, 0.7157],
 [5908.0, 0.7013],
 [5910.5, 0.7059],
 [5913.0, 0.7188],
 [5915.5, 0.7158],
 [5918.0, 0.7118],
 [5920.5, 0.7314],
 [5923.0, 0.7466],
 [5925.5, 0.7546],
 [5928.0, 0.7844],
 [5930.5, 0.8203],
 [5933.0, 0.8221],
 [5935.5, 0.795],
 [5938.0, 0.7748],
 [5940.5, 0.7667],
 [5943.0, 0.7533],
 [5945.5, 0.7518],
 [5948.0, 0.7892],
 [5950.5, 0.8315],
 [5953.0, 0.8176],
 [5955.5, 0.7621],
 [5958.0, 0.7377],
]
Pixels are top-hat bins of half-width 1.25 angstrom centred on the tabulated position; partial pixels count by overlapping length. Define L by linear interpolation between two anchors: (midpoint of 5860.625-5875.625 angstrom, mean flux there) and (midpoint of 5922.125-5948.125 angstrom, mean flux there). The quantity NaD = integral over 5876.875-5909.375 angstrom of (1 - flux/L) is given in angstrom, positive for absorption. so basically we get 2.2 angstrom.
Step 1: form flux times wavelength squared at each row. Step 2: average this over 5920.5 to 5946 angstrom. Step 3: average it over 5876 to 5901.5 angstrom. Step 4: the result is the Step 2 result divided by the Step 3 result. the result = 1.06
